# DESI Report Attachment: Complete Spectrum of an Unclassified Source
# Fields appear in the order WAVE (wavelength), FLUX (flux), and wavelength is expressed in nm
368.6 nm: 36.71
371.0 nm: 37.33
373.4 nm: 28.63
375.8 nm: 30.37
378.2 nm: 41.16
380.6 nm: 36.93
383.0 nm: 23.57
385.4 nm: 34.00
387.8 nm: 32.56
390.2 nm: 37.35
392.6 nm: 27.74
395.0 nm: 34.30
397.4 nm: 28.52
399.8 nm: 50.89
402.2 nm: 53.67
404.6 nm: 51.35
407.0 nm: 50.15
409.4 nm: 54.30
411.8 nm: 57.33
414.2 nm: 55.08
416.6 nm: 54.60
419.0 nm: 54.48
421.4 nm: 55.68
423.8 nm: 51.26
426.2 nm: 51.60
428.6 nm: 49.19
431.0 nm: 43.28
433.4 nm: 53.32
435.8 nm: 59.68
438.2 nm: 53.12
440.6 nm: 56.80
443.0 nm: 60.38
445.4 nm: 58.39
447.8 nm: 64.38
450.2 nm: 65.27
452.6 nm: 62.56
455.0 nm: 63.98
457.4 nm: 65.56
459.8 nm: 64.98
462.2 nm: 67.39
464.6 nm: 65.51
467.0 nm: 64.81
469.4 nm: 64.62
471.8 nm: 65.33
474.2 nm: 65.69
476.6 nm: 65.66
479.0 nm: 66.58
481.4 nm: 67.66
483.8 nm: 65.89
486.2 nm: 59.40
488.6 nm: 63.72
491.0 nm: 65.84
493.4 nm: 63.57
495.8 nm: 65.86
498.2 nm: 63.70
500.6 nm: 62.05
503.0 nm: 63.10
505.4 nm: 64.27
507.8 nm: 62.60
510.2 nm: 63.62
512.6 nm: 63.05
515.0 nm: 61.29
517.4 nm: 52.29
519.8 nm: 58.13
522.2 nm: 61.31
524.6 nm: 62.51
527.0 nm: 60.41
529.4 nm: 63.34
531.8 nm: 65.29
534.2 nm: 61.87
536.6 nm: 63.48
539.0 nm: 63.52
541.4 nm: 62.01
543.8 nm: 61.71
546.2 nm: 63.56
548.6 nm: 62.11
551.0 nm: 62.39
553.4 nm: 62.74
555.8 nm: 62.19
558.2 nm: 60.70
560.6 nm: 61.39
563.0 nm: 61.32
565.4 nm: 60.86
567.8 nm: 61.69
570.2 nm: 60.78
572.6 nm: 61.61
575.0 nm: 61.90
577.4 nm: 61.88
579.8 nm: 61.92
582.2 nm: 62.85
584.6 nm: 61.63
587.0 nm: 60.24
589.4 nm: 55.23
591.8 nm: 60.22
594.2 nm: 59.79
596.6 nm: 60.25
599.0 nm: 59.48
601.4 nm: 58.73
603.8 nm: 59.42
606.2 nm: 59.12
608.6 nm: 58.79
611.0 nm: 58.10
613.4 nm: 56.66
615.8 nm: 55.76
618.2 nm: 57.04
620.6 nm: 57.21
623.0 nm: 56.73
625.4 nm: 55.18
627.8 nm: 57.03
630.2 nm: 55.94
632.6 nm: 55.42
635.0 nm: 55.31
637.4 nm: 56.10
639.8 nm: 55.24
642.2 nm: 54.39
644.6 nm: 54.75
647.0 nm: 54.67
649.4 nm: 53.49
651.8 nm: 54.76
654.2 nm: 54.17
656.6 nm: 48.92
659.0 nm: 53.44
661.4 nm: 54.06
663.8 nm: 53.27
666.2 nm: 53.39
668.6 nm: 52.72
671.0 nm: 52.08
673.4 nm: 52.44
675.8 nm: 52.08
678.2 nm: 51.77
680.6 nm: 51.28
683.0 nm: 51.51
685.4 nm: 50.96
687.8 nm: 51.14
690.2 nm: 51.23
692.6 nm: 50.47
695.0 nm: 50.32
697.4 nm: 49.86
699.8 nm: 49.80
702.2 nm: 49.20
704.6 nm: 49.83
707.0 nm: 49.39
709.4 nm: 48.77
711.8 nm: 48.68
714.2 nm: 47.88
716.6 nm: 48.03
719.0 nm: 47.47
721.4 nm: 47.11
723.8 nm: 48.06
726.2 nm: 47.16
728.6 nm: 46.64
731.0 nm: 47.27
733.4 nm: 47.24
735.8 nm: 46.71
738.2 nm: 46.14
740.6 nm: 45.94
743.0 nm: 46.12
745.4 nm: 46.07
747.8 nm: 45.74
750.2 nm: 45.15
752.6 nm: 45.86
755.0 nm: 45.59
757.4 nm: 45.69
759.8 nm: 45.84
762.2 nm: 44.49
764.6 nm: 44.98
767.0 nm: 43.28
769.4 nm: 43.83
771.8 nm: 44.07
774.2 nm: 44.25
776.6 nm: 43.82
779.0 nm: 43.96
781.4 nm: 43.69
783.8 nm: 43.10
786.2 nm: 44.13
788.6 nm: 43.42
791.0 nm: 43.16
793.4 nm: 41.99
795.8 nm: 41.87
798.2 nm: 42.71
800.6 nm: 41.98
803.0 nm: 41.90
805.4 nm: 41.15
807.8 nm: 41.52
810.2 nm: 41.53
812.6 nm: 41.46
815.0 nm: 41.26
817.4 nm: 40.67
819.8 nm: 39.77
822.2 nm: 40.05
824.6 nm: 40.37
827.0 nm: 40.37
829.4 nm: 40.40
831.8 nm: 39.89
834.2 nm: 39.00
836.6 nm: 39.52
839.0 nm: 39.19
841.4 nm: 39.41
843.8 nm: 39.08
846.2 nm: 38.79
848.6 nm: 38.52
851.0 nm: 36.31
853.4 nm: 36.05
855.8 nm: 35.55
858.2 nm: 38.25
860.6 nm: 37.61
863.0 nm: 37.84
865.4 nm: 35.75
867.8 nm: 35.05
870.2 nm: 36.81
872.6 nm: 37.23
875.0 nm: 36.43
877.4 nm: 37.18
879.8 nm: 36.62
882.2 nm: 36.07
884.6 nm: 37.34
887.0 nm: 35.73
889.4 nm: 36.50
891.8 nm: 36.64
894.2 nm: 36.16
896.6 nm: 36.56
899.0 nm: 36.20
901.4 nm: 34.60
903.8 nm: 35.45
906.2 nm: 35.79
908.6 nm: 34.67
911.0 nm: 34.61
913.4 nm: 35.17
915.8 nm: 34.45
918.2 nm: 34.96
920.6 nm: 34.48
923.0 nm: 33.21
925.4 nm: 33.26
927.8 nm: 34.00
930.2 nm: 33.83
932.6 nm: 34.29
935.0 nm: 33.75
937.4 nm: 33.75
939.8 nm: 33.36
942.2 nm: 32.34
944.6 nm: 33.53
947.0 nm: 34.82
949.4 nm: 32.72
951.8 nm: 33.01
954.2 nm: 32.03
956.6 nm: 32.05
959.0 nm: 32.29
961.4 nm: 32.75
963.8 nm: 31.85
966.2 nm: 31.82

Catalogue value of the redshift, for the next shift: 0.000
